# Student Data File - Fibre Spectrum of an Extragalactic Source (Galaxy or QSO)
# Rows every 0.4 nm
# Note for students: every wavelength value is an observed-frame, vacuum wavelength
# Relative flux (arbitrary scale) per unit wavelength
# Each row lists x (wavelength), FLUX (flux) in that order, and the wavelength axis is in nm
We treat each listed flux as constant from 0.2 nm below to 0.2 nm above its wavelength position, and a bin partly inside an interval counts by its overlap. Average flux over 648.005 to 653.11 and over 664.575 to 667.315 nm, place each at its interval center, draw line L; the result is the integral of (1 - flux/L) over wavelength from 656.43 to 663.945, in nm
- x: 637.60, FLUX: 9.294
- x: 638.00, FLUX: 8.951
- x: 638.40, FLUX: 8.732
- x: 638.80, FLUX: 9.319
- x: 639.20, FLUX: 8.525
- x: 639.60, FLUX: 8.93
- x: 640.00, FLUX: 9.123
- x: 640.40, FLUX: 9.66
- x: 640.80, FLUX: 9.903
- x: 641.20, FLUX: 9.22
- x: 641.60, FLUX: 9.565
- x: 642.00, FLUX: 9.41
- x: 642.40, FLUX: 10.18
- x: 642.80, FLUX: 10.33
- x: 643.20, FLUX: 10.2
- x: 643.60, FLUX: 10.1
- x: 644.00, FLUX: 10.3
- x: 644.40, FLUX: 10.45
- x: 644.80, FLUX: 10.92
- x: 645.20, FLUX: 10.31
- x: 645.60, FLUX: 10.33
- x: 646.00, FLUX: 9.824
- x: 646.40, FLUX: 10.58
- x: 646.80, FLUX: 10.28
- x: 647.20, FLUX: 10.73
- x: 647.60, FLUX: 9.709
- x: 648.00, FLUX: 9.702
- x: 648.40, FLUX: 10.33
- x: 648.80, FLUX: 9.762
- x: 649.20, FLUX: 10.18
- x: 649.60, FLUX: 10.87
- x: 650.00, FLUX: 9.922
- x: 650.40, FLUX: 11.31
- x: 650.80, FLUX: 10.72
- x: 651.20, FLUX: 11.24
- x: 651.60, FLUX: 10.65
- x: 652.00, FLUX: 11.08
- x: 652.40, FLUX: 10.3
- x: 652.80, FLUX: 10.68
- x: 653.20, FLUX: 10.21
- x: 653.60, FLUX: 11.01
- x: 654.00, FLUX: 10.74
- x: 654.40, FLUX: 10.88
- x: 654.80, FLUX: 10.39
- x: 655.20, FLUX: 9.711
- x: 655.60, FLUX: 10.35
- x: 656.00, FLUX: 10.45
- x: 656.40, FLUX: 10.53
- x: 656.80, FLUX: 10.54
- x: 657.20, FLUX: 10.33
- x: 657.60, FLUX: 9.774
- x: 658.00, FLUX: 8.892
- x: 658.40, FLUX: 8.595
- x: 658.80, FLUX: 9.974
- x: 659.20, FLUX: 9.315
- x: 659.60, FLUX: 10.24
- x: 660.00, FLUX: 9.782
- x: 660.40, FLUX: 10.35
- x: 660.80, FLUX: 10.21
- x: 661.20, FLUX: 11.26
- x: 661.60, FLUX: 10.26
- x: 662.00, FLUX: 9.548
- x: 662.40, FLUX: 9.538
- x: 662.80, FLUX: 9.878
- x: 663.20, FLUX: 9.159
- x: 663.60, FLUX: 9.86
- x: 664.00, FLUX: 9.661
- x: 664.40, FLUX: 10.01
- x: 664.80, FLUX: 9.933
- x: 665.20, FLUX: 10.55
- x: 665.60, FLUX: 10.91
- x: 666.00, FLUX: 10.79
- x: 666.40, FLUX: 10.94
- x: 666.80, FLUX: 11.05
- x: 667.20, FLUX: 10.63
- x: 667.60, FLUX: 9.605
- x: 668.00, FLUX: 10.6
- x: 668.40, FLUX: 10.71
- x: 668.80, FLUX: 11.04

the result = 0.54 nm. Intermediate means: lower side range 10.5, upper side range 10.7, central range 9.87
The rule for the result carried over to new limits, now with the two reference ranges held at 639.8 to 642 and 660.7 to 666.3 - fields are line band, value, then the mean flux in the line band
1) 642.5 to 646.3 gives -0.288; 10.3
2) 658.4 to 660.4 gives 0.051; 9.76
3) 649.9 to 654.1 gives -0.400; 10.7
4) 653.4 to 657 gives -0.226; 10.5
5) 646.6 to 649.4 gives -0.119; 10.1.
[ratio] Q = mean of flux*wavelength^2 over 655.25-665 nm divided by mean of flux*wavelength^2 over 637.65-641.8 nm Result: 1.1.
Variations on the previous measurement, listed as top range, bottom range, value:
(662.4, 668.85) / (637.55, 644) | 1.17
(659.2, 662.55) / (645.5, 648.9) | 1.04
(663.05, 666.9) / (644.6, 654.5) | 1.03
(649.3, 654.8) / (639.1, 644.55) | 1.14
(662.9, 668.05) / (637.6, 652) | 1.09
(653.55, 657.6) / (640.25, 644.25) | 1.10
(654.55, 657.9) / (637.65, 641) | 1.18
